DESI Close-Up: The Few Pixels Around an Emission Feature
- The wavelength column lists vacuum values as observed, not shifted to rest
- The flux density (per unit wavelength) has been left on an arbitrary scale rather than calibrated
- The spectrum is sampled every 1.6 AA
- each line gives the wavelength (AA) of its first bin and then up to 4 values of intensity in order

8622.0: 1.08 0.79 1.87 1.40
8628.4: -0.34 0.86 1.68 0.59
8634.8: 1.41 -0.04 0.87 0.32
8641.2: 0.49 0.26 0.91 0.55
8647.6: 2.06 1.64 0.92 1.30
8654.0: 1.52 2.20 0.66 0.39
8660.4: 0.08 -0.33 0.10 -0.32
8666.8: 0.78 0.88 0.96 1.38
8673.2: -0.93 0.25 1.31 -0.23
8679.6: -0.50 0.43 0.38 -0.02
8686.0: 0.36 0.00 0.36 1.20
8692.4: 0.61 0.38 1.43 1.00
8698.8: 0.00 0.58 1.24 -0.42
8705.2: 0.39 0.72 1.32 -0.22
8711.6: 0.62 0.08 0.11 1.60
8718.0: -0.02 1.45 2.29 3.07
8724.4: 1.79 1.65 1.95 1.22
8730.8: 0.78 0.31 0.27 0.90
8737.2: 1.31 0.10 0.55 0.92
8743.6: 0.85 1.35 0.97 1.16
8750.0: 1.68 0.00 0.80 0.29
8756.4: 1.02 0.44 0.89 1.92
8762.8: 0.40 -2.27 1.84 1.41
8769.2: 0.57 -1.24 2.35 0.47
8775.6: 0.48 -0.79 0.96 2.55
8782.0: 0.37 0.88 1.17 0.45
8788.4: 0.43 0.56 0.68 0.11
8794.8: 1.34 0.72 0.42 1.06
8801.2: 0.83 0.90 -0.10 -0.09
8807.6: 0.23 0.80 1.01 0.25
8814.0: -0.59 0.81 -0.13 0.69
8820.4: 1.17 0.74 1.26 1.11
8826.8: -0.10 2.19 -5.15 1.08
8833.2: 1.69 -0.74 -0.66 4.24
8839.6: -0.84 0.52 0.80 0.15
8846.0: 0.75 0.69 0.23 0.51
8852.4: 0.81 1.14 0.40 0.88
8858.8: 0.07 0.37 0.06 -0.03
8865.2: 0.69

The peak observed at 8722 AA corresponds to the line H-gamma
